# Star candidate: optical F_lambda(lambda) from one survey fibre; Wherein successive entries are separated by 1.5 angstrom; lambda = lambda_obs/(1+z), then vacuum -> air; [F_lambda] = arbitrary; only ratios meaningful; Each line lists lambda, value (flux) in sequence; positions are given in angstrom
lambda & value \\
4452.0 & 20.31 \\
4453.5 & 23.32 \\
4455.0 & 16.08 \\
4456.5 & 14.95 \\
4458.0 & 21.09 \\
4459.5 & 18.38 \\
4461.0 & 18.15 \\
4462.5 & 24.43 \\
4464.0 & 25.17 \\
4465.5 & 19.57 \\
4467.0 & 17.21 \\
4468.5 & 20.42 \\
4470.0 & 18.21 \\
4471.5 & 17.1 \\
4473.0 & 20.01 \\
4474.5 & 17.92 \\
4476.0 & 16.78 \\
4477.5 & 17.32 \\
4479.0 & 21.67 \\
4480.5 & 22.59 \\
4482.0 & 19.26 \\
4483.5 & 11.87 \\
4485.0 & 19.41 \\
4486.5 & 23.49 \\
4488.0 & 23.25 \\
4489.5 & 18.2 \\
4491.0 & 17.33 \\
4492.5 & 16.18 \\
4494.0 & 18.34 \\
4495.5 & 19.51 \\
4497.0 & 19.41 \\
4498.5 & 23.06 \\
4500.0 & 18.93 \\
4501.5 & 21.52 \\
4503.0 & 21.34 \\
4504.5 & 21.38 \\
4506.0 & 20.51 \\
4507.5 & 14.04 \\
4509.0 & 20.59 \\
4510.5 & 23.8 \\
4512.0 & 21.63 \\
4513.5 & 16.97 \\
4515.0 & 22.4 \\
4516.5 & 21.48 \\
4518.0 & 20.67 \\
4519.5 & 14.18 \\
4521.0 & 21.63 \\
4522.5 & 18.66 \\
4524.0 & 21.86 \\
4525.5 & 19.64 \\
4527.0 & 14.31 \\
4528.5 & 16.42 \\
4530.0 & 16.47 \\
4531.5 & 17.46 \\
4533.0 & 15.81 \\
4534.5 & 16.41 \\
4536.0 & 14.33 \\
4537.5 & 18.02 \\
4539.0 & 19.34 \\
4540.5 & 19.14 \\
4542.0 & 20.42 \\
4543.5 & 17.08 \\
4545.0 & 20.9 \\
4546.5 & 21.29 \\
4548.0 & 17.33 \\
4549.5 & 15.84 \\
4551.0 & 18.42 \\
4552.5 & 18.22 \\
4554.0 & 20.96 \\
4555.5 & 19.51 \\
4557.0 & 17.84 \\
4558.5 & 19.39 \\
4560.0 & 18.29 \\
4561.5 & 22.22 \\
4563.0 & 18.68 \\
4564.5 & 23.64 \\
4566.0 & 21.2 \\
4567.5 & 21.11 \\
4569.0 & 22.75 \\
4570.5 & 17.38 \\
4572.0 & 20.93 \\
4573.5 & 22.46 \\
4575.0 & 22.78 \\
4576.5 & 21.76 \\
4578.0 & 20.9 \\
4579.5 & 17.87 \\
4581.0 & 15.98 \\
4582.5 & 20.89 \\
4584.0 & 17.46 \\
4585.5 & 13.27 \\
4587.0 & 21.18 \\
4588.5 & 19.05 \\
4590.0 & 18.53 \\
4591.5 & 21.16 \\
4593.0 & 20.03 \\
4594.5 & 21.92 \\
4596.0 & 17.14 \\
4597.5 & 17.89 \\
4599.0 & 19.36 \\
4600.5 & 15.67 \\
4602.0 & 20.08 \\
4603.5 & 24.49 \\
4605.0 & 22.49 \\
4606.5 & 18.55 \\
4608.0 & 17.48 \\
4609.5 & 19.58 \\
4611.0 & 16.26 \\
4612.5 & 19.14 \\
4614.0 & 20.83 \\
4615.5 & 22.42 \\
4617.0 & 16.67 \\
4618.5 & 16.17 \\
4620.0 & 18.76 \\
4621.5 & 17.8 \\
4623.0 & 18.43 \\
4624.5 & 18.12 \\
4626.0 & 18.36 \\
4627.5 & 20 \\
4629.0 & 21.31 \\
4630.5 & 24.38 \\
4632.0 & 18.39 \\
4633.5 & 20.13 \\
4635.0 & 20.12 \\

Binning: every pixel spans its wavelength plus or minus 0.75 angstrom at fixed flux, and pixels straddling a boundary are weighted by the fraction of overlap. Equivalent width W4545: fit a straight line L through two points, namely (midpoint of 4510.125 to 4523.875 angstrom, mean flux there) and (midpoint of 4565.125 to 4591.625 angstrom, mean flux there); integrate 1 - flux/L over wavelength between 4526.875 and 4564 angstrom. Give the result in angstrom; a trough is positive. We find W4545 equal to 3.2 angstrom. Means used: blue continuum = 20.1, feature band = 18.3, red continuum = 19.8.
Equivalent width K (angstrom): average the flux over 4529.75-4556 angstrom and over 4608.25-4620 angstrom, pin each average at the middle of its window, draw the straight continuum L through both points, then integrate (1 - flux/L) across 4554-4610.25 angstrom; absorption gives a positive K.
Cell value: -4.0 angstrom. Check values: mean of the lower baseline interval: 18.2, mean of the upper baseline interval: 18.7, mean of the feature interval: 19.8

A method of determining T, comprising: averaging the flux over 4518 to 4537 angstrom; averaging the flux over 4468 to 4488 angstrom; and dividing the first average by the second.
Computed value 0.91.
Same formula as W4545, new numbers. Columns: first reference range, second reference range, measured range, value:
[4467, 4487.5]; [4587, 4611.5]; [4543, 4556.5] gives 0.3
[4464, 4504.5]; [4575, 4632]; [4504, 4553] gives 1.7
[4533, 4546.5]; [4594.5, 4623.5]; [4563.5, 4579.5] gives -2.3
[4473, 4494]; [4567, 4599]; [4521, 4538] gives 1.6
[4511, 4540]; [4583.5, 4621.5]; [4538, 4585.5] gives -2.5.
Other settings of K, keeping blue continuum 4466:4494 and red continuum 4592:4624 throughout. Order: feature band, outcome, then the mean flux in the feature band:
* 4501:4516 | -1.24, 20.4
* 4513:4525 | -0.57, 19.8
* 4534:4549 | 0.42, 18.4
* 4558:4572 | -1.15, 20.6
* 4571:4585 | -0.67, 19.9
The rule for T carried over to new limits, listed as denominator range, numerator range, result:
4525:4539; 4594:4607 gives 1.18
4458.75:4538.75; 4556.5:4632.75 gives 1.02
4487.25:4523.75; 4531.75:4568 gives 0.96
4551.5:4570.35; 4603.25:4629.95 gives 0.95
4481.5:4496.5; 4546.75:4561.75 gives 1.00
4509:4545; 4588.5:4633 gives 1.04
